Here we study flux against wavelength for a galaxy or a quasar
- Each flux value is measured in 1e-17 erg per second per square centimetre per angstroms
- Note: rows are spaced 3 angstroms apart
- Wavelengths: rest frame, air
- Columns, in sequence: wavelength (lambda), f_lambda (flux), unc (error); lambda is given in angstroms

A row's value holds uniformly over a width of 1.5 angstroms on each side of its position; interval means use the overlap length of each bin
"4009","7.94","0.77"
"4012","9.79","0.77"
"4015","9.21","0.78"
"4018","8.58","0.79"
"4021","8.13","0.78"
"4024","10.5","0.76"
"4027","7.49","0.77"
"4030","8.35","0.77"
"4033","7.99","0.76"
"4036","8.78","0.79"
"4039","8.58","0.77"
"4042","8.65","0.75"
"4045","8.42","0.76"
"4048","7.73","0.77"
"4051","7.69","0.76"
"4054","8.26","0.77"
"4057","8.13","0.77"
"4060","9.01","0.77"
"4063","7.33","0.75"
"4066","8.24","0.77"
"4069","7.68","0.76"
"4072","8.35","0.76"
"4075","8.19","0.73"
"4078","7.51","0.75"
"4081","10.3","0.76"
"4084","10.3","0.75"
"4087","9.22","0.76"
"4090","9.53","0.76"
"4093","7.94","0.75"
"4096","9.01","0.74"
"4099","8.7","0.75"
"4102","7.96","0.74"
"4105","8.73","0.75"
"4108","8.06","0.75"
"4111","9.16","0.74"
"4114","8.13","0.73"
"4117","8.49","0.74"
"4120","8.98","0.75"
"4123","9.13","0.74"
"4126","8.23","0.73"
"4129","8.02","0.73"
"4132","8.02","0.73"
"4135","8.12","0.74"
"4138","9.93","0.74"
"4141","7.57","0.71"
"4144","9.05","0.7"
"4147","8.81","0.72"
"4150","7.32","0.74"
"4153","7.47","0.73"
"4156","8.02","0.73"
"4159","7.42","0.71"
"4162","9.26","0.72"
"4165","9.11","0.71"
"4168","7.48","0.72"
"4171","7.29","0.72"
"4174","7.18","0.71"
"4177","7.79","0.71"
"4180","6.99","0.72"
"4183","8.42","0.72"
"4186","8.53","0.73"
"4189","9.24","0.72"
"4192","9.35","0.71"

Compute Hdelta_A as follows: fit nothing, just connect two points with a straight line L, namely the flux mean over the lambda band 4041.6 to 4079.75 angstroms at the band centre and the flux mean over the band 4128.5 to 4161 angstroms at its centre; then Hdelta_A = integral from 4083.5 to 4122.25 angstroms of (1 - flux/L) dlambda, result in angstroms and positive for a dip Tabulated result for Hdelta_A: -2.9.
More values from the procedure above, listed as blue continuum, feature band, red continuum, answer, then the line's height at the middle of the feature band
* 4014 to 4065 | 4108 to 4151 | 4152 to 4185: -2.5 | 8.03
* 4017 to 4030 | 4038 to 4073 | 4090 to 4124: 1.9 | 8.63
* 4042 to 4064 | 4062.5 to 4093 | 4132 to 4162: -1.9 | 8.16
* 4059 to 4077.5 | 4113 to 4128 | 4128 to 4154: -0.7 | 8.22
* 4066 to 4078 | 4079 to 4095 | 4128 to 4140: -2.4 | 8.14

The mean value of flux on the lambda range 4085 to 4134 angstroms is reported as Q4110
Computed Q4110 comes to 8.59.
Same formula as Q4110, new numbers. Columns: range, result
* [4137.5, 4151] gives 8.48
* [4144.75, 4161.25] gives 7.93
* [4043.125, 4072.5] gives 8.08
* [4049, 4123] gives 8.54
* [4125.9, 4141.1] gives 8.39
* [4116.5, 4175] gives 8.25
